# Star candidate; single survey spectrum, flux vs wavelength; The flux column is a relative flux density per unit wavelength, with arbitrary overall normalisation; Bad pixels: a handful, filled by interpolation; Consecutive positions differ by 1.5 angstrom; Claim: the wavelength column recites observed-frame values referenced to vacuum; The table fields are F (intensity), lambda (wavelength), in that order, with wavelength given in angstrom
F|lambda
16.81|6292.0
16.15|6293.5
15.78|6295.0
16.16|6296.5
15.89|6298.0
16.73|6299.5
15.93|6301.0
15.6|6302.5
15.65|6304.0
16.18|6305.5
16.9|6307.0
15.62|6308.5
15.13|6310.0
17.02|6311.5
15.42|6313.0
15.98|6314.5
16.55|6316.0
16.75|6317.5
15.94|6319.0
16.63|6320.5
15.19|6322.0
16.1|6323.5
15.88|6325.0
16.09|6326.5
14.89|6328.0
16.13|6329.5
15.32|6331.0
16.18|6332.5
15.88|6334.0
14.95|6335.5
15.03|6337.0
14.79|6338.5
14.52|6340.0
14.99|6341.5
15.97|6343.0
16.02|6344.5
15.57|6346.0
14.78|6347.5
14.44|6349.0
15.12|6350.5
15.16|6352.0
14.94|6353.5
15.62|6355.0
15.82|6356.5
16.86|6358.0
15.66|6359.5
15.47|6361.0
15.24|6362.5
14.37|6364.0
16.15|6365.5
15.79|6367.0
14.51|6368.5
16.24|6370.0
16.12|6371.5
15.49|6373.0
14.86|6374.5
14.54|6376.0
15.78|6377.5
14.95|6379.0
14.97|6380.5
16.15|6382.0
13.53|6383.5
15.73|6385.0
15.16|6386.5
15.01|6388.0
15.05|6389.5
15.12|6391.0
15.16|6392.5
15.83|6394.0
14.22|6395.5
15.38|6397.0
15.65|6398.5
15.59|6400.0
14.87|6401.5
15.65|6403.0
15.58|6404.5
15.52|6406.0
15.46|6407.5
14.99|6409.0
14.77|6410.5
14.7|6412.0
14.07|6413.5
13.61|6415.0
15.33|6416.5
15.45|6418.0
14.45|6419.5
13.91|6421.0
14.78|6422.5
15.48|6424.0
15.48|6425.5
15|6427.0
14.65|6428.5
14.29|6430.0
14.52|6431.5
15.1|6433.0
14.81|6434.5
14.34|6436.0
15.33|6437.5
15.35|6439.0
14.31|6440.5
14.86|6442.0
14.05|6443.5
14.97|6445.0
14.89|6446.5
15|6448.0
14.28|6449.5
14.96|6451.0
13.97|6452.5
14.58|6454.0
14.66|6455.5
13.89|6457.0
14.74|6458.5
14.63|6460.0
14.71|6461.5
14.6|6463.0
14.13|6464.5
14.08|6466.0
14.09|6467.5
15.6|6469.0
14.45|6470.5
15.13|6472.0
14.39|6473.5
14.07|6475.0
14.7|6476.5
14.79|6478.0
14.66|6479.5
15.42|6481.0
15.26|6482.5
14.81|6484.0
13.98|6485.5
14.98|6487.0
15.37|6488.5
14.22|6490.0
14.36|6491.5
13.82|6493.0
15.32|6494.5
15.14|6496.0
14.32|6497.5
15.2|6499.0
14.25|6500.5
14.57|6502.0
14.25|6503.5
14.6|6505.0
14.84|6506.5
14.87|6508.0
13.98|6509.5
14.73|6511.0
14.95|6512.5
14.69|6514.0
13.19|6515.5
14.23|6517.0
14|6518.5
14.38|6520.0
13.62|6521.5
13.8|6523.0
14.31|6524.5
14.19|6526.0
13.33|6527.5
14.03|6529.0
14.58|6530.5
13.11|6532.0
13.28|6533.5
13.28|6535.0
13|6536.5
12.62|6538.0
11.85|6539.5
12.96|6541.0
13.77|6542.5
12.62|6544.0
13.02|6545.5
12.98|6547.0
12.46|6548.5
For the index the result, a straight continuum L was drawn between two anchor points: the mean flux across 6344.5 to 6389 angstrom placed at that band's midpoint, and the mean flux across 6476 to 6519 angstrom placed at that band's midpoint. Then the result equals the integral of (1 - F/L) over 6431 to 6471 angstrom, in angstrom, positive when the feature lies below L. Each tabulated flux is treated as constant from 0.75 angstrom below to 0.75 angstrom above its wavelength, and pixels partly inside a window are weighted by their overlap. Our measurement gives 0.6 angstrom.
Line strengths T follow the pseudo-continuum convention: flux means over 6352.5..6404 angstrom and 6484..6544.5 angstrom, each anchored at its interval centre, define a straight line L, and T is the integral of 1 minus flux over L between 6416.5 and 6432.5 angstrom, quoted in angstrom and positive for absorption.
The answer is 0.09 angstrom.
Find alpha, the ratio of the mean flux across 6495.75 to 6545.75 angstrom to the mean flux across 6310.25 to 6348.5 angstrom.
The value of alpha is 0.9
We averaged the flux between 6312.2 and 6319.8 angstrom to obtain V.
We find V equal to 16.1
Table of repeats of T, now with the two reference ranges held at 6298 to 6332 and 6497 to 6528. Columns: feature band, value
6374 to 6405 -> 0.34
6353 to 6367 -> 0.01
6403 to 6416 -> 0.25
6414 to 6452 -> 0.57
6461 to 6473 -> 0.08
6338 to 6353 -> 0.56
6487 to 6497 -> -0.16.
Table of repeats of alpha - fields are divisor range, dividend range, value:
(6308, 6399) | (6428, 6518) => 0.94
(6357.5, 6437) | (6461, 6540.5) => 0.95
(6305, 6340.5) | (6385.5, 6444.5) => 0.95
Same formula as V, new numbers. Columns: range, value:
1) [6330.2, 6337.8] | 15.5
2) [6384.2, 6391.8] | 15.2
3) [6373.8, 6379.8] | 15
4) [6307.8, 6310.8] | 15.4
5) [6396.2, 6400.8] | 15.5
